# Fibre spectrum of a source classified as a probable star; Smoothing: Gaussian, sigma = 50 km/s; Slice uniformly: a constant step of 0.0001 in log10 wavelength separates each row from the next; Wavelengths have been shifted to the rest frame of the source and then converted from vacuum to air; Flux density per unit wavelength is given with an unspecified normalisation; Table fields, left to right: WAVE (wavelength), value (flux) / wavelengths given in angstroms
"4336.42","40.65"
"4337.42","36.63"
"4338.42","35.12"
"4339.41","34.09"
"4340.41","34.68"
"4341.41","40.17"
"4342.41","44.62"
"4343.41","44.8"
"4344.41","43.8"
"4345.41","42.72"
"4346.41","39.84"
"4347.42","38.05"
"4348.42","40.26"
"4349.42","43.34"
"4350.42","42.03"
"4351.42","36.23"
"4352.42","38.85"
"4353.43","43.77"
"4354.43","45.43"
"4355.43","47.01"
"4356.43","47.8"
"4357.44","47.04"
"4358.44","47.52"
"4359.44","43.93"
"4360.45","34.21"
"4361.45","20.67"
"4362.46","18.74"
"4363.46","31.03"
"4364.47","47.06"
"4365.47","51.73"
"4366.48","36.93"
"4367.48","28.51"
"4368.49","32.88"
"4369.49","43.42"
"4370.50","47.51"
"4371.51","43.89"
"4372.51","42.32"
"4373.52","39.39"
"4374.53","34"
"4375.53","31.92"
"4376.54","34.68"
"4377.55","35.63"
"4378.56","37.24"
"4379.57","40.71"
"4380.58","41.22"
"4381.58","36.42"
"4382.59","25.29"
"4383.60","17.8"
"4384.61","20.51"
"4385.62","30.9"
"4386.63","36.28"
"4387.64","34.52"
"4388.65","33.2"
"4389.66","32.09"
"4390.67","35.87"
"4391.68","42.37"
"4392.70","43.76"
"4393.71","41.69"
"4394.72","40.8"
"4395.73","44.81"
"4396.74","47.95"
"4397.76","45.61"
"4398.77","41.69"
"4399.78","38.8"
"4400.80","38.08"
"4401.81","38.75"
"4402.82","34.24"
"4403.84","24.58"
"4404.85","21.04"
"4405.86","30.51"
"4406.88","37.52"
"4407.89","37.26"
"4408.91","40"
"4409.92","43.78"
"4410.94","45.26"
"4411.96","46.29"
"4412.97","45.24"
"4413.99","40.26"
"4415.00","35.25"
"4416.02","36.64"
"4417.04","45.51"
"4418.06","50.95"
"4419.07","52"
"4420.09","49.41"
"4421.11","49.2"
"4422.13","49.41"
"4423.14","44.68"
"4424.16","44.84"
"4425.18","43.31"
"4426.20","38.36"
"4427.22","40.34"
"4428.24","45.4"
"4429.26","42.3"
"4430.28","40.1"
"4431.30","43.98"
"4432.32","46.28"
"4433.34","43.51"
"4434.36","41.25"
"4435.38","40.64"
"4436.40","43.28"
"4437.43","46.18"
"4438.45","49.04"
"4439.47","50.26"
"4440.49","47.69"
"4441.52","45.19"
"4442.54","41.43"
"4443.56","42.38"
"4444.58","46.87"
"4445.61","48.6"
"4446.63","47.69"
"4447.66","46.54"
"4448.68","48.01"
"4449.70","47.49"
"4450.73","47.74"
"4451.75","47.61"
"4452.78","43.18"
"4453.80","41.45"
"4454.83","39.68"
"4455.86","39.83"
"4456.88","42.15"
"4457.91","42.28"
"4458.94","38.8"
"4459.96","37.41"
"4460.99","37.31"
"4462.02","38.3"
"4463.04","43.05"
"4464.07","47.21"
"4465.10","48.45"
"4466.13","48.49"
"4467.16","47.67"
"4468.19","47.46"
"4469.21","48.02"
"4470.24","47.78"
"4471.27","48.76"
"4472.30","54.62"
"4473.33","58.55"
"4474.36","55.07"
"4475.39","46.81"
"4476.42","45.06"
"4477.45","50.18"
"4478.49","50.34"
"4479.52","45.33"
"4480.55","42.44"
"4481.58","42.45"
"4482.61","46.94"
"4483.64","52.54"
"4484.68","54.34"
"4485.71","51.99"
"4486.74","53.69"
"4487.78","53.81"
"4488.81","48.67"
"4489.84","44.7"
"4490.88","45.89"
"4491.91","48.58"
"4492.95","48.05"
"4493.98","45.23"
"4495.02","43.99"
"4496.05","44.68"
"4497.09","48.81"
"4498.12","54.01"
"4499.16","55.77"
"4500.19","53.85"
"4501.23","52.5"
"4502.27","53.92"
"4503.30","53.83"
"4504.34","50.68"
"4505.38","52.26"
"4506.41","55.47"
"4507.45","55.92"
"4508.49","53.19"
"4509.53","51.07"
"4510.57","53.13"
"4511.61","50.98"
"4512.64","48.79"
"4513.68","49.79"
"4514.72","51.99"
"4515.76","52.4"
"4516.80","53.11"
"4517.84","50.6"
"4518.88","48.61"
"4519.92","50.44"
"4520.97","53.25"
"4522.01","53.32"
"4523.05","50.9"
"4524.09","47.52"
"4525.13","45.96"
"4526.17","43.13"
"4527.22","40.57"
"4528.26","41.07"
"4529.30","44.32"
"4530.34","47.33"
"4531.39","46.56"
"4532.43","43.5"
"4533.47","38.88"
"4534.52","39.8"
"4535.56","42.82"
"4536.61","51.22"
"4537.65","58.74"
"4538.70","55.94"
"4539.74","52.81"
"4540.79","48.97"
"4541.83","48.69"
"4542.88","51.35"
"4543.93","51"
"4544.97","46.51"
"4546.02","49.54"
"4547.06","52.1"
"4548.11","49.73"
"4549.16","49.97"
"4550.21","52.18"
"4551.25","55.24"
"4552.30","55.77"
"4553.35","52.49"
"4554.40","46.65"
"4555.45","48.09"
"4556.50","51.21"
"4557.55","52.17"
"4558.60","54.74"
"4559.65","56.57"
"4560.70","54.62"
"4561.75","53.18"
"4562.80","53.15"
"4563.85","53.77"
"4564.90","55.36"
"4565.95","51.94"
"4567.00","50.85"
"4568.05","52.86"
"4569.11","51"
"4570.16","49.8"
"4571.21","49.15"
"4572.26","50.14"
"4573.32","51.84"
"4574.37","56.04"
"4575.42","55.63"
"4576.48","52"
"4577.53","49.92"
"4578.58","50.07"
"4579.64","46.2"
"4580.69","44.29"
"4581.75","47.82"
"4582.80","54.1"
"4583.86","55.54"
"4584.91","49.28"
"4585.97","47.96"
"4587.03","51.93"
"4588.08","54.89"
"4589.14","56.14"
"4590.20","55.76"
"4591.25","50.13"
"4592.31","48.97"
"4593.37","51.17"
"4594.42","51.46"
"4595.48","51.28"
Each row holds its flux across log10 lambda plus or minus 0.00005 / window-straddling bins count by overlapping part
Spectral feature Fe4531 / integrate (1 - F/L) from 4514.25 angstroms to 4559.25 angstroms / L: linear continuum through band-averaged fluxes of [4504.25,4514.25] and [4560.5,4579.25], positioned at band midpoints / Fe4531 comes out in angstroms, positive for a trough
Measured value 2.5 angstroms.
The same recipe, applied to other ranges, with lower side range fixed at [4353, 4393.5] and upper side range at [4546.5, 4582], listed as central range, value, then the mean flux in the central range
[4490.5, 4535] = -1.4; 49.2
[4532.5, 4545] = 0.2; 48.8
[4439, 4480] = -2.2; 46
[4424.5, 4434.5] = -0.3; 42.6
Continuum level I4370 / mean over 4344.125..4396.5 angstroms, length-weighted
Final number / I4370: 38.1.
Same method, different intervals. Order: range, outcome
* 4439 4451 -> 46.6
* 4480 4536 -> 49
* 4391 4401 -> 42.5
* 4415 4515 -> 47.2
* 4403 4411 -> 34.4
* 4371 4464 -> 40.8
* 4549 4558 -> 51.6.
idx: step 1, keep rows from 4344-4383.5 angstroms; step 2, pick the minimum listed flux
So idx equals 18.74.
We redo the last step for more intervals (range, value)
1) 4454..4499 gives 37.31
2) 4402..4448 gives 21.04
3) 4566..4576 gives 49.15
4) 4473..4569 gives 38.88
